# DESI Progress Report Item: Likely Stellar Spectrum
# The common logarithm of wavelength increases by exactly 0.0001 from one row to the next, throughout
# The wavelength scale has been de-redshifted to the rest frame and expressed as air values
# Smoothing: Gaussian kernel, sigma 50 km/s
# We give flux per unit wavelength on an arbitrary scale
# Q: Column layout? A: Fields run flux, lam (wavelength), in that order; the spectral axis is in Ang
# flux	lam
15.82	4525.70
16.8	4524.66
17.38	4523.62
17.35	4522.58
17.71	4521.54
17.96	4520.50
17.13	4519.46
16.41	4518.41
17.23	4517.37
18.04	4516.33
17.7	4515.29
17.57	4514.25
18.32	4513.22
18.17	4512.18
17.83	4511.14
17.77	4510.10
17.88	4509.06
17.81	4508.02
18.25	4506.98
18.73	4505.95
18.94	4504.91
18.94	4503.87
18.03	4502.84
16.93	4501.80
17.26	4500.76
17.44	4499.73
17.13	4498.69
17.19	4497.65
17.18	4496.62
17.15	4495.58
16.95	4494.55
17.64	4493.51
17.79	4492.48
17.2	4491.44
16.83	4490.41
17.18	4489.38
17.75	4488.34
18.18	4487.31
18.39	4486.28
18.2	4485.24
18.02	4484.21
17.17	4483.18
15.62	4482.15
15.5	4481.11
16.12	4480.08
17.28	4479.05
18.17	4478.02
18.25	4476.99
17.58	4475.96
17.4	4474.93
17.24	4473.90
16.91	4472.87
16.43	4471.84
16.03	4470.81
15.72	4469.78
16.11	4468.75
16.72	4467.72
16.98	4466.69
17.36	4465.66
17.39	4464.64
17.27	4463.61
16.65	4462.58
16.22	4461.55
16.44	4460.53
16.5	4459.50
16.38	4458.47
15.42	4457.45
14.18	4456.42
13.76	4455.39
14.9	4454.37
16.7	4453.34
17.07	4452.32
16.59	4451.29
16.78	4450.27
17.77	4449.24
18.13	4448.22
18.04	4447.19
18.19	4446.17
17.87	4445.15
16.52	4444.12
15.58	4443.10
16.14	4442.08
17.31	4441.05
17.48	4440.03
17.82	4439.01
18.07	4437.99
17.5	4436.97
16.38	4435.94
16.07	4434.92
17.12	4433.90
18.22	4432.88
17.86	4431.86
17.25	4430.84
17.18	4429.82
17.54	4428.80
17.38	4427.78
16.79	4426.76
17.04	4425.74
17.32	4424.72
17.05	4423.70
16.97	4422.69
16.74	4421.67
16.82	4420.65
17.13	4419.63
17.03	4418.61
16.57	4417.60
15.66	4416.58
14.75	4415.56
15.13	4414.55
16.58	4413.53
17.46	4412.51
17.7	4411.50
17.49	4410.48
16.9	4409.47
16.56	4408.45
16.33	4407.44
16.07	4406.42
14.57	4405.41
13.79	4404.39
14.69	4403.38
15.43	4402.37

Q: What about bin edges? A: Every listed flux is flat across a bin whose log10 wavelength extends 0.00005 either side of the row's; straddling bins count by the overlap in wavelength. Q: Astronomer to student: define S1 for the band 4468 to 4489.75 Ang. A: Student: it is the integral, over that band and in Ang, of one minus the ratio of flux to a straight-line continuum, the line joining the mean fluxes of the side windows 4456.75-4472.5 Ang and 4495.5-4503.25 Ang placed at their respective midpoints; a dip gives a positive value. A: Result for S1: -0.38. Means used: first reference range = 16.5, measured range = 17.1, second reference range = 17.3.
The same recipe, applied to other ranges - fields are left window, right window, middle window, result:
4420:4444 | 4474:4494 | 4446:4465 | 0.8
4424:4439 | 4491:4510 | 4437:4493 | 1.8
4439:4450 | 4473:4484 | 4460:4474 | 0.4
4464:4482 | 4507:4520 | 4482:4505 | -0.3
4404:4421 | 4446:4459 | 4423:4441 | -1.1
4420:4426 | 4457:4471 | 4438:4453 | -0.5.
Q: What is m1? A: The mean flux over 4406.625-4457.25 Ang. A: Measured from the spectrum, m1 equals 16.8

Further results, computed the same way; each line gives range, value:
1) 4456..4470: 16.4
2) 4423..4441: 17.3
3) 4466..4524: 17.4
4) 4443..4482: 16.7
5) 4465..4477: 16.8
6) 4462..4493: 17.1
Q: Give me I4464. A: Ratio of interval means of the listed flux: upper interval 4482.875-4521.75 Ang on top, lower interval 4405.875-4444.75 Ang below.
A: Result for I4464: 1.05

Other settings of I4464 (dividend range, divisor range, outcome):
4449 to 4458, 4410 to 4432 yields 0.94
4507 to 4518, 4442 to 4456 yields 1.07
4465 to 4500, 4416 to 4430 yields 1.01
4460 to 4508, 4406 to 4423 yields 1.04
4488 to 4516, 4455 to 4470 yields 1.09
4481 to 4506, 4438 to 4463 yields 1.05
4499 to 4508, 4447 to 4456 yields 1.09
